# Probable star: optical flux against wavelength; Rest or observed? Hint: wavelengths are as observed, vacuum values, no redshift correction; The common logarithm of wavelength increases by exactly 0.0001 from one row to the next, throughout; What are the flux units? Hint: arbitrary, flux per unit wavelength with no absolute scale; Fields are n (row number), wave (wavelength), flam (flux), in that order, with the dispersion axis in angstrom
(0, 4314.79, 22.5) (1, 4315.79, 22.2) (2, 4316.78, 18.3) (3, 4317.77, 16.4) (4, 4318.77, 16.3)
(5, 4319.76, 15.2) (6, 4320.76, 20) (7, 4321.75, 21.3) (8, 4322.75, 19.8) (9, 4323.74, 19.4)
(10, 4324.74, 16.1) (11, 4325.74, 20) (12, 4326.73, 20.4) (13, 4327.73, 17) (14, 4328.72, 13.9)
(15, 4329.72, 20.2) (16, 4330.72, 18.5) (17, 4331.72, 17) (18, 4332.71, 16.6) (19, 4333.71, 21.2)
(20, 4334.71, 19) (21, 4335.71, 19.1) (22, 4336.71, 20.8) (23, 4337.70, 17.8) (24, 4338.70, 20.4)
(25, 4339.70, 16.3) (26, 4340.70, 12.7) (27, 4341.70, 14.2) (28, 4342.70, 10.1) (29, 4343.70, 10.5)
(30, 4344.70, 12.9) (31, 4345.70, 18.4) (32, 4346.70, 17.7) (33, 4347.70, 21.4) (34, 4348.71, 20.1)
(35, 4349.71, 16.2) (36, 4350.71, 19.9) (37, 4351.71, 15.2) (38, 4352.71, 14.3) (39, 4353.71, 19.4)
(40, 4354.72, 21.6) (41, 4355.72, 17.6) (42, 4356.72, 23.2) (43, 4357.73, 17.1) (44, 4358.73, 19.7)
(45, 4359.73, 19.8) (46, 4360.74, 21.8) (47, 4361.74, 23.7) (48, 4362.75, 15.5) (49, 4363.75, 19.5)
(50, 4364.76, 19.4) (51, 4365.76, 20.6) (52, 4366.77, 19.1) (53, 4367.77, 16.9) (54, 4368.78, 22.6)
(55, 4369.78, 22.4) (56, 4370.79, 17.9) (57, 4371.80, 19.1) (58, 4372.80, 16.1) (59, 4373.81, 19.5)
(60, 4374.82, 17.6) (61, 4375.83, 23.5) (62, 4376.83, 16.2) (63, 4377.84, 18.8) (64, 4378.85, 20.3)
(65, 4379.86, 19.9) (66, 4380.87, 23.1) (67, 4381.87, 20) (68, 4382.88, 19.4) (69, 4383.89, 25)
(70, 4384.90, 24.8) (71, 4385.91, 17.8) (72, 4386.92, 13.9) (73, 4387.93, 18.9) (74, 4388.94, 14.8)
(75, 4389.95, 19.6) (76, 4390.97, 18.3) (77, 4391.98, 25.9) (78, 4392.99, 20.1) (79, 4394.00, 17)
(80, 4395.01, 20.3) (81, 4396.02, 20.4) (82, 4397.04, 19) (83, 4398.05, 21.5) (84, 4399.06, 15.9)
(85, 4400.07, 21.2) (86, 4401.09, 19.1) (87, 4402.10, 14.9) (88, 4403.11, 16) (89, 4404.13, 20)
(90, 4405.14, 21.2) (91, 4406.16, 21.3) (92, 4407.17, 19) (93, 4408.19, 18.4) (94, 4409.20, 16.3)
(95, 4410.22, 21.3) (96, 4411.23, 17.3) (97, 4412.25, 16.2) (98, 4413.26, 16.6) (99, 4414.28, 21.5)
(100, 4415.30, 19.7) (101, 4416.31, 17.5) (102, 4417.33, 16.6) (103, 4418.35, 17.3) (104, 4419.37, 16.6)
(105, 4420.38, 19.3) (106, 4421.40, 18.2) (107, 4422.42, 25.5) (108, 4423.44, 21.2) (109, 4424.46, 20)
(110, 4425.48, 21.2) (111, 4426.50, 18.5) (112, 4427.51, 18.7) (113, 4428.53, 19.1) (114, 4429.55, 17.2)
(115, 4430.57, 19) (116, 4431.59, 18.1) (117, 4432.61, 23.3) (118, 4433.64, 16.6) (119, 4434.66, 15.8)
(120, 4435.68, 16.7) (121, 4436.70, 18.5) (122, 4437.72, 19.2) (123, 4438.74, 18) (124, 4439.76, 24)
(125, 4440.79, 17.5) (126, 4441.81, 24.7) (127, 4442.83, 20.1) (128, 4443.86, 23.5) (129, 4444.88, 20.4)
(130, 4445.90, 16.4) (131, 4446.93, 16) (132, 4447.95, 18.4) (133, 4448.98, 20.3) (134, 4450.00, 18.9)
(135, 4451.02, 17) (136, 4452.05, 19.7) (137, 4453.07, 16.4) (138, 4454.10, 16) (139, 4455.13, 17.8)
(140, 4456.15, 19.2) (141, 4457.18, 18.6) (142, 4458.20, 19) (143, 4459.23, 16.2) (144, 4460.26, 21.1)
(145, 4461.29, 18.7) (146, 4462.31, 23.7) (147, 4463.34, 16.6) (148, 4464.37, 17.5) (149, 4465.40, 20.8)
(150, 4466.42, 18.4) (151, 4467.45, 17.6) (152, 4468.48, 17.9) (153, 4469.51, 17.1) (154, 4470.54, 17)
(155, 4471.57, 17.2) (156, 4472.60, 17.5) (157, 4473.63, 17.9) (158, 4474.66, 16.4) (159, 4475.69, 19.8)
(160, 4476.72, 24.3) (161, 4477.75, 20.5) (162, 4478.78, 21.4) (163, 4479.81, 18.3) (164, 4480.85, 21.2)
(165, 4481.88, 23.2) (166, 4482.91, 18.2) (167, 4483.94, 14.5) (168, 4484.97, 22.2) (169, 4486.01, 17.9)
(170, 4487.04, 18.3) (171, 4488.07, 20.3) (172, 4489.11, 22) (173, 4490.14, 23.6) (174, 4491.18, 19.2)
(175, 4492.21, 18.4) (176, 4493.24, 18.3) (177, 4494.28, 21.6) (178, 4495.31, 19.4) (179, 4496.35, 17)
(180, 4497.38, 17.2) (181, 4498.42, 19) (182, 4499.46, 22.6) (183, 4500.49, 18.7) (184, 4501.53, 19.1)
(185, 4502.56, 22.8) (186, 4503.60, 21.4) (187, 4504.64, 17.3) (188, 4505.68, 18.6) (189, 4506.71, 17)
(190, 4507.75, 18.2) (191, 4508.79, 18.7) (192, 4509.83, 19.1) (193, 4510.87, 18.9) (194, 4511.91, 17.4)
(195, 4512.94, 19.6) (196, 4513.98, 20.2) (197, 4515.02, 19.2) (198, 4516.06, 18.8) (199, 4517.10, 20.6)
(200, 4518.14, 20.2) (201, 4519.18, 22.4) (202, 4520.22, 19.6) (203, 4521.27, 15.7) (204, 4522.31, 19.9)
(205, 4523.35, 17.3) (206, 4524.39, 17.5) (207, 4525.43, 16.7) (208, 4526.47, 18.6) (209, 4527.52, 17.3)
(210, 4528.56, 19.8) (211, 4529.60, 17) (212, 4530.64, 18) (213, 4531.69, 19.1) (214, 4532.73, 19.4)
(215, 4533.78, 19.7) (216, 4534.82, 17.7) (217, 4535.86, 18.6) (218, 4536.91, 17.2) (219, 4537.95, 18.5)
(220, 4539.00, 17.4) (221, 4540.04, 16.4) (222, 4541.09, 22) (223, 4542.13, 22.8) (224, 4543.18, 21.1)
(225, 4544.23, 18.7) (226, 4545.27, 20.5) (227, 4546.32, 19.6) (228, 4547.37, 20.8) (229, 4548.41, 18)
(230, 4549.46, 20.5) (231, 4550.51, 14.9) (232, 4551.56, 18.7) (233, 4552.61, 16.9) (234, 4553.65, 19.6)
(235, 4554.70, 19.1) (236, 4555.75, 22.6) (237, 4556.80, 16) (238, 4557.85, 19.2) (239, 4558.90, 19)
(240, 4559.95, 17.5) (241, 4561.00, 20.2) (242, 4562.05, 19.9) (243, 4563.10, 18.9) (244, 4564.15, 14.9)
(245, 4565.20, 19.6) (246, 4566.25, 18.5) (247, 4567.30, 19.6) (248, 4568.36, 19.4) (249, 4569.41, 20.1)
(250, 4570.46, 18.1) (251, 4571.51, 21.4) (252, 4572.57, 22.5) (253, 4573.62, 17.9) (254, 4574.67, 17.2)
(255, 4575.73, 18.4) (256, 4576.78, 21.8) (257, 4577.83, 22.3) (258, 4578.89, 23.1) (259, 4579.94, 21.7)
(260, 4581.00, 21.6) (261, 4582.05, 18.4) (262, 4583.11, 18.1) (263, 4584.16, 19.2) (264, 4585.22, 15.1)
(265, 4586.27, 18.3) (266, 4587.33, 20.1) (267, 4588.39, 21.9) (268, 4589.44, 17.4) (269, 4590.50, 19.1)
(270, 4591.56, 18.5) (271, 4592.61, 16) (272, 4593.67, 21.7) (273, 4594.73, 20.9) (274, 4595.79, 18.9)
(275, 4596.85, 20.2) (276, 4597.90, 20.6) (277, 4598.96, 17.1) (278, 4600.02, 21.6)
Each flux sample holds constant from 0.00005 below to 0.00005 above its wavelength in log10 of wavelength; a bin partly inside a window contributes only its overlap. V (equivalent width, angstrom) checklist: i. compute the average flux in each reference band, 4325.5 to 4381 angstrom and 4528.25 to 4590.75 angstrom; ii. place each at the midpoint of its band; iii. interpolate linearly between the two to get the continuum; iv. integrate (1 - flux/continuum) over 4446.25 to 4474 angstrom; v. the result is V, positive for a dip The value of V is 0.86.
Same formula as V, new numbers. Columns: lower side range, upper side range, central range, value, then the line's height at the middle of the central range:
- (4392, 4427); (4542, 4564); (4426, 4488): 0.6 angstrom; 19.1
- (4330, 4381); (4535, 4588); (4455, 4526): -0.6 angstrom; 19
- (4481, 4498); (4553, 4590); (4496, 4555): 1.6 angstrom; 19.4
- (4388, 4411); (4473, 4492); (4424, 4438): 0.5 angstrom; 19.4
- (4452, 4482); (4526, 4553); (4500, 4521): -0.6 angstrom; 18.8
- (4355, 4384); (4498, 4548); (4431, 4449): 0.2 angstrom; 19.5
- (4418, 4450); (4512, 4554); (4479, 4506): -0.8 angstrom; 19.1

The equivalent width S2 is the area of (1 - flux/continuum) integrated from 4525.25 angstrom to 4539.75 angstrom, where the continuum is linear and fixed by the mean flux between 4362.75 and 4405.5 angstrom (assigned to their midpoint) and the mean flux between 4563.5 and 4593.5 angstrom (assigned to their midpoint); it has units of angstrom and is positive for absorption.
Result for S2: 0.8 angstrom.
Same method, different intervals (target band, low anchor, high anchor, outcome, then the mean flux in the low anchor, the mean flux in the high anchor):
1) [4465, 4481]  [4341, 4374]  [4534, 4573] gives -0.1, 18.2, 19.1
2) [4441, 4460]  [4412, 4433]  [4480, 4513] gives 0.4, 19.1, 19.4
